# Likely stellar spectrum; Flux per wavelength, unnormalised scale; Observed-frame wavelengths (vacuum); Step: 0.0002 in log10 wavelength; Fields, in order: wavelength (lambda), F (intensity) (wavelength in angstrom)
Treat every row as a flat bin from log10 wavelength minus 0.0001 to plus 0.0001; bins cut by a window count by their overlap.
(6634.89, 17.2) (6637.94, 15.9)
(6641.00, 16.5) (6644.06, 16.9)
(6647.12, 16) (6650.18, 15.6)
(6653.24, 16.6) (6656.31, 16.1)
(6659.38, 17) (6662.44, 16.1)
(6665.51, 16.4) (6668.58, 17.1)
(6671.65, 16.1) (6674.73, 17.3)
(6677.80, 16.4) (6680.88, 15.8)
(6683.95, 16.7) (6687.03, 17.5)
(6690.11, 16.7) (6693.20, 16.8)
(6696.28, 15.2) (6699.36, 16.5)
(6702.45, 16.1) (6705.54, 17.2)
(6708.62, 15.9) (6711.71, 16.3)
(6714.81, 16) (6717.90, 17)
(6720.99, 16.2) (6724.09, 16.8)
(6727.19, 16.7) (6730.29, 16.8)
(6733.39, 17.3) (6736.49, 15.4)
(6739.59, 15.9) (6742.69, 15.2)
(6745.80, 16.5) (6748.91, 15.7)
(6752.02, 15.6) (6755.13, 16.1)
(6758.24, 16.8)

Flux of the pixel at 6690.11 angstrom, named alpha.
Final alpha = 16.7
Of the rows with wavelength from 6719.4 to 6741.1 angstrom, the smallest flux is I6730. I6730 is 15.4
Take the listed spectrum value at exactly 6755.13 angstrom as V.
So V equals 16.1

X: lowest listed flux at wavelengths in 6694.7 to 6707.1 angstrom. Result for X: 15.2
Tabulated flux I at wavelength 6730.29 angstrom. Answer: 16.8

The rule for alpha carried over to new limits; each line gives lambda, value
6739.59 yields 15.9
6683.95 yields 16.7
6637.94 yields 15.9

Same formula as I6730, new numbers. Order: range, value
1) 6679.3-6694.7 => 15.8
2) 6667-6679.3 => 16.1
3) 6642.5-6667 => 15.6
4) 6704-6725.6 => 15.9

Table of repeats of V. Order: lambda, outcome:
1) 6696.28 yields 15.2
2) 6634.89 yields 17.2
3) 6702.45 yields 16.1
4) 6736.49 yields 15.4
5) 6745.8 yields 16.5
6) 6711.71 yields 16.3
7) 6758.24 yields 16.8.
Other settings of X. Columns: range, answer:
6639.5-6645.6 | 16.5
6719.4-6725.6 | 16.2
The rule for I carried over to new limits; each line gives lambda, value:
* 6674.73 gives 17.3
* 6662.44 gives 16.1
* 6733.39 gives 17.3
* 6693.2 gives 16.8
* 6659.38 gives 17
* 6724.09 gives 16.8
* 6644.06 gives 16.9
